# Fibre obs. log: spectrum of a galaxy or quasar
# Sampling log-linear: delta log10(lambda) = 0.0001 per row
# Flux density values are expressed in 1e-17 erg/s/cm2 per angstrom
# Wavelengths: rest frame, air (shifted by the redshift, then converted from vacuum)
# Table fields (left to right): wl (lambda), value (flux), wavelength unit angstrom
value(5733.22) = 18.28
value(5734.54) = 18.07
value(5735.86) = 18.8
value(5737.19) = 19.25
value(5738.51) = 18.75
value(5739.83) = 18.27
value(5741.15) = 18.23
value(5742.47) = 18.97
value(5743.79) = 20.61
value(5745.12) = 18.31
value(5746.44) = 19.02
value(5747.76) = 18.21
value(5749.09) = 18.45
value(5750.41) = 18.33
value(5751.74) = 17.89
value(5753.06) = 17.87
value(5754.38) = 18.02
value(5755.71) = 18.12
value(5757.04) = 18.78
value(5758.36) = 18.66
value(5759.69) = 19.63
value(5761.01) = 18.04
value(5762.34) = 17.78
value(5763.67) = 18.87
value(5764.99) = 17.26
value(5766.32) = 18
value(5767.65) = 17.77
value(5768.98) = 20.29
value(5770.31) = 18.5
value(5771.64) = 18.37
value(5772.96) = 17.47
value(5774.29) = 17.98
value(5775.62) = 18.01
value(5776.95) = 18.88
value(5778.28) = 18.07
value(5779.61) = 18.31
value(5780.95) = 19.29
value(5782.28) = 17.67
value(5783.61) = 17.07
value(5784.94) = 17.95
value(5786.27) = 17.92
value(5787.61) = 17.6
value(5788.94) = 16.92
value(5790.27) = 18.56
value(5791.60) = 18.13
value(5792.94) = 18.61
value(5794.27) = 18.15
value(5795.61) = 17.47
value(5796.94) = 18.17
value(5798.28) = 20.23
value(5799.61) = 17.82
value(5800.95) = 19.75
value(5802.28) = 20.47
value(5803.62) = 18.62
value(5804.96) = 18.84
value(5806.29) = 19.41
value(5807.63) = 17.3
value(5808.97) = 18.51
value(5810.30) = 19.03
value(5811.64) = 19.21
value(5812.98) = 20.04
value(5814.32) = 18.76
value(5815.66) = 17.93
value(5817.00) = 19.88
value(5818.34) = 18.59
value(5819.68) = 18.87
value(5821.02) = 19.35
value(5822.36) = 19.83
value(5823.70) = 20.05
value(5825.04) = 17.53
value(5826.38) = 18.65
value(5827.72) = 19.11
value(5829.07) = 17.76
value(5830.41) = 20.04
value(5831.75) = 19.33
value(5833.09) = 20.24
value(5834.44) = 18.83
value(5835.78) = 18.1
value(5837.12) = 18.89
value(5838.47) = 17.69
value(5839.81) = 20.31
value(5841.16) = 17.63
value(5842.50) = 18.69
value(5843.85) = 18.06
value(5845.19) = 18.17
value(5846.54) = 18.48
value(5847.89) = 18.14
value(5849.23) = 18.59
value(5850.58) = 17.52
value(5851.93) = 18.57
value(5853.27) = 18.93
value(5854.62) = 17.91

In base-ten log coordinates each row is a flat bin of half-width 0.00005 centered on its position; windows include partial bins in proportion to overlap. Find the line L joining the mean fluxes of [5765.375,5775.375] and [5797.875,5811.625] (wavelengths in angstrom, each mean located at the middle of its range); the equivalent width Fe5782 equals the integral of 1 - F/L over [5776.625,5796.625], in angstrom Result 0.6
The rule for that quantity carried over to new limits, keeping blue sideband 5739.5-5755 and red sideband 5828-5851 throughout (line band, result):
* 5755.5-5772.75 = 0.09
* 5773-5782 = 0.12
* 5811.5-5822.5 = -0.31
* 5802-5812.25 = -0.15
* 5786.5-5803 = 0.10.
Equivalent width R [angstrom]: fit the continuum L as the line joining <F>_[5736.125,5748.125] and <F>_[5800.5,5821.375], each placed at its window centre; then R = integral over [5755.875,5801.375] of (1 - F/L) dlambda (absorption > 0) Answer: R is 1.59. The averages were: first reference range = 18.9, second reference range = 19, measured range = 18.3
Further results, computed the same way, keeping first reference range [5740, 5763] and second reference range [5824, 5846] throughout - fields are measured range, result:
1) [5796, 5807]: -0.28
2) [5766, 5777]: 0.13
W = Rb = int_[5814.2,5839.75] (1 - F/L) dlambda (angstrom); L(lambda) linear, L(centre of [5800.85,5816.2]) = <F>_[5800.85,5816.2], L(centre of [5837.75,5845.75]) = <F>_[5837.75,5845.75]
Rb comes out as -0.4 angstrom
